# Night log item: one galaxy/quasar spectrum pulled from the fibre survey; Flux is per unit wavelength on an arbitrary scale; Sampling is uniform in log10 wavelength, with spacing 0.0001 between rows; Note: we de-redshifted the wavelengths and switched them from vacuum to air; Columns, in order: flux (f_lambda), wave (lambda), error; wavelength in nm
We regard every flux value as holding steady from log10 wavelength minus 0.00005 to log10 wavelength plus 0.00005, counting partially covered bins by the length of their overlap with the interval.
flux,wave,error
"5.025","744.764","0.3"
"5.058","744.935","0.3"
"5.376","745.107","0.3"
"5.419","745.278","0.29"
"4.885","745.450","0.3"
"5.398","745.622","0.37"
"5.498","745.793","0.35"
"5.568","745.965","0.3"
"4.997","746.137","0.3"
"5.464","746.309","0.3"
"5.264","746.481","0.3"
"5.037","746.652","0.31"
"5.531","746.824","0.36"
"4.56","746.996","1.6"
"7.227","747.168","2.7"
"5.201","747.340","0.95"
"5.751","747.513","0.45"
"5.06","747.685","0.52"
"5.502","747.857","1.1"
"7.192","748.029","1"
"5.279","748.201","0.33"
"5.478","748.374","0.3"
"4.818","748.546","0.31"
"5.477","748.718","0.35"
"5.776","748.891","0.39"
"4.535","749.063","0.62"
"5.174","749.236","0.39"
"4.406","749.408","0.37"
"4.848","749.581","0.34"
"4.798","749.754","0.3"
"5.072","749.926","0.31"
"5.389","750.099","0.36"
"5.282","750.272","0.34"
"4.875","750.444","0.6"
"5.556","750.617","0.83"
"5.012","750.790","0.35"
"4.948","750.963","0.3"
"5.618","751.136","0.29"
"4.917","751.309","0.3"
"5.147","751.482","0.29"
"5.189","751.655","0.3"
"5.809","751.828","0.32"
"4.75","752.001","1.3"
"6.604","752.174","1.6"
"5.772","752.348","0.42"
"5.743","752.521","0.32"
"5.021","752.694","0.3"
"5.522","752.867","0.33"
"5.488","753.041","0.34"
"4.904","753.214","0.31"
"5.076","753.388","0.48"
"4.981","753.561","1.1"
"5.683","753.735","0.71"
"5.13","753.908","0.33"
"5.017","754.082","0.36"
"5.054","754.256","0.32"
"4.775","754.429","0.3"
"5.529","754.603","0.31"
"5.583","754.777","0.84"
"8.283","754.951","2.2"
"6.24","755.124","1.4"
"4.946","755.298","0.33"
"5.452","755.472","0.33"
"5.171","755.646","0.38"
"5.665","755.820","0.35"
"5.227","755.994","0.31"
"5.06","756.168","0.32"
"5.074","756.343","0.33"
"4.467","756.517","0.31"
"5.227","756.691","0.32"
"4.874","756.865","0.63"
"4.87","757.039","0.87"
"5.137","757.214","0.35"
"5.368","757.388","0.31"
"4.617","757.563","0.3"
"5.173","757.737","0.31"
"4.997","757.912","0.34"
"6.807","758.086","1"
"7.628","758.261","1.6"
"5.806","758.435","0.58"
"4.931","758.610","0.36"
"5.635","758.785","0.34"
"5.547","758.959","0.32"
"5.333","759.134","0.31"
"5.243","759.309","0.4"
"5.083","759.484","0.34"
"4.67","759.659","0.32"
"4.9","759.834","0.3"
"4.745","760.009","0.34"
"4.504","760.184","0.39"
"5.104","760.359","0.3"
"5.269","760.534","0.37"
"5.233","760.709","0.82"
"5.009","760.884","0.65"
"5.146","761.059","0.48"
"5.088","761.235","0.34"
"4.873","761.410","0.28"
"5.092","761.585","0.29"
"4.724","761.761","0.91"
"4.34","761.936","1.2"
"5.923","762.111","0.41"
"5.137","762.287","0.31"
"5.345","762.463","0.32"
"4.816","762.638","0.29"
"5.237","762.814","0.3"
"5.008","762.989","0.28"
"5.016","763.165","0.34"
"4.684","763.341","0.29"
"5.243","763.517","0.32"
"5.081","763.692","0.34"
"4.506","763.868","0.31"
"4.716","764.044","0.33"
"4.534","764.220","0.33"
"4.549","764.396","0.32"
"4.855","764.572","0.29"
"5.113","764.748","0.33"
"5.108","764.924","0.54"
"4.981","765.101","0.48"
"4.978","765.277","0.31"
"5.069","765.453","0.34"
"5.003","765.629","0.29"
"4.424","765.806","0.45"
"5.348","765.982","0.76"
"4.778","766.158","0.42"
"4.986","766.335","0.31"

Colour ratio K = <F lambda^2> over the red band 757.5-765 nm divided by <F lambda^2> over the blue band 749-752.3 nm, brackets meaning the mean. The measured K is 1.0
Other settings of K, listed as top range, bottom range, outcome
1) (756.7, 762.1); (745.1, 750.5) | 1.01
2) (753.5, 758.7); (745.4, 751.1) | 1.05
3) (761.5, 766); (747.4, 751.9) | 0.98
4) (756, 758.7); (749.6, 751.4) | 1.06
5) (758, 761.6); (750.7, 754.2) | 1.02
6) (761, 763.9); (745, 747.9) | 0.97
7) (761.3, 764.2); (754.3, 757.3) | 0.94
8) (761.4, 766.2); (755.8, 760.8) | 0.96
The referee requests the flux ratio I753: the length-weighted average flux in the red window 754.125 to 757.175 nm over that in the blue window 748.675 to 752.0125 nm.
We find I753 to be 1.05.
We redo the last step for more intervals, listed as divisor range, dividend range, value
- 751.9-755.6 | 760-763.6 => 0.91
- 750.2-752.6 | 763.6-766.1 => 0.91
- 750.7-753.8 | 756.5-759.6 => 1.01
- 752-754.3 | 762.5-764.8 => 0.91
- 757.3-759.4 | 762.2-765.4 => 0.88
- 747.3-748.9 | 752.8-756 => 0.98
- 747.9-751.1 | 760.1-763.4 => 0.96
